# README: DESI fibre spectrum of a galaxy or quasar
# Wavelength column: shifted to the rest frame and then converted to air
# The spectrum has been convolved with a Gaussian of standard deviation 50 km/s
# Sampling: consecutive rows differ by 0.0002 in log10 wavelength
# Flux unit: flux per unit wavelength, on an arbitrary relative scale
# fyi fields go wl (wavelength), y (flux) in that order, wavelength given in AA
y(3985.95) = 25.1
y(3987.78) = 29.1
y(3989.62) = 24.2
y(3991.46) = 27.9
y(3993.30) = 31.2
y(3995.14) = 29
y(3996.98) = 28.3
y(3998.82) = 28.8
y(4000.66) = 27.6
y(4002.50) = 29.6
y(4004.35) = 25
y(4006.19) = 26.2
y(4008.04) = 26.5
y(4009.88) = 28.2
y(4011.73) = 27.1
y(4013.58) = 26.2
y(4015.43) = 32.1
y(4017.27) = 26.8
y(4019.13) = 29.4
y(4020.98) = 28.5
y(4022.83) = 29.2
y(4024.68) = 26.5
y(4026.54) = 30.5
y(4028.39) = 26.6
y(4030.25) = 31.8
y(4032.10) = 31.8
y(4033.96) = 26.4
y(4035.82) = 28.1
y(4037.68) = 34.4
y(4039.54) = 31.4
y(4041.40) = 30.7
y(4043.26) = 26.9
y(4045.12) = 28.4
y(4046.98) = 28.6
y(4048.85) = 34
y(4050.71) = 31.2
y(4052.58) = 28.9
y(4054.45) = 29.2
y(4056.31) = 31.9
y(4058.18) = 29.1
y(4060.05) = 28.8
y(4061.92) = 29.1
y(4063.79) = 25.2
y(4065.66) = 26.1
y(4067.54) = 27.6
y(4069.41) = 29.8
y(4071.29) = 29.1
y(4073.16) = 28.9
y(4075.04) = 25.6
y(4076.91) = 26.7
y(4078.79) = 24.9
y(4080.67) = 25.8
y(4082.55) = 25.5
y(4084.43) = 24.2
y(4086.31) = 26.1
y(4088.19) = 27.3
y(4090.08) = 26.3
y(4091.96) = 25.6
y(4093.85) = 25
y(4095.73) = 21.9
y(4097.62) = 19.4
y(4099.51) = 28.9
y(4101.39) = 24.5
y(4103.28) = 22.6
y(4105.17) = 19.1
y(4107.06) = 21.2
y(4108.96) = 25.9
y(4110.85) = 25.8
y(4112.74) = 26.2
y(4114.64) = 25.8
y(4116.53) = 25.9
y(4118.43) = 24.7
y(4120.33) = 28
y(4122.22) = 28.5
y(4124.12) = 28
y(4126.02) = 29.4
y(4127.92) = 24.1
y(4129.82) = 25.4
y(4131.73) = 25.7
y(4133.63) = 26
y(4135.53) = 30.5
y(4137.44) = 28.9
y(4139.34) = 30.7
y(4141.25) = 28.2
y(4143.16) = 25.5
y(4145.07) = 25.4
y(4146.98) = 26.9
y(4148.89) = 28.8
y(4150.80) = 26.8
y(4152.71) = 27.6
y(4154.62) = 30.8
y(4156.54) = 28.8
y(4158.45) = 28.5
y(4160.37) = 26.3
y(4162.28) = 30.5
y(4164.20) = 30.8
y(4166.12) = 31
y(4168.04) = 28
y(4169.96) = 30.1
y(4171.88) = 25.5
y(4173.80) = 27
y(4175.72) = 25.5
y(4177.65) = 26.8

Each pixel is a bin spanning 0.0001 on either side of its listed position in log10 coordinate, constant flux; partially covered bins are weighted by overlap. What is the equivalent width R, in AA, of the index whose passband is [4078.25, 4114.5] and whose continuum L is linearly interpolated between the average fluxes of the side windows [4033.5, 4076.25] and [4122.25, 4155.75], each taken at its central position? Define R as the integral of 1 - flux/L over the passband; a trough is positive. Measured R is 4.9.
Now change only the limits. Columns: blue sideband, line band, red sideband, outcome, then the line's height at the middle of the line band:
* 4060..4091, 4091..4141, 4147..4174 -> 3.55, 27.7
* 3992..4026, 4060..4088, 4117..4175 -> 1.17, 28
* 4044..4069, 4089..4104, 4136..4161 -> 2.25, 28.6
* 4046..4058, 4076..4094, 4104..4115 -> 0.62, 26.7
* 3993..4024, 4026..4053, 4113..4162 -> -1.95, 28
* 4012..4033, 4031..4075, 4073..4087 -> -3.24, 27.3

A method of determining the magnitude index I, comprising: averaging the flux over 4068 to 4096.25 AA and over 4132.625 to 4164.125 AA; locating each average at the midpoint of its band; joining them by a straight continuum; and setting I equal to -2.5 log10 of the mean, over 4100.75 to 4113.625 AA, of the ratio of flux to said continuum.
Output 0.15 mag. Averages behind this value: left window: 26.3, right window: 28.2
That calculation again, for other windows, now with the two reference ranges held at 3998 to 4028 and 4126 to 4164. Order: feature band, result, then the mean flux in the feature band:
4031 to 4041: -0.09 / 30.5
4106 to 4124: 0.08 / 25.8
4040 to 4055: -0.07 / 29.8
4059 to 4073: 0.00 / 28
